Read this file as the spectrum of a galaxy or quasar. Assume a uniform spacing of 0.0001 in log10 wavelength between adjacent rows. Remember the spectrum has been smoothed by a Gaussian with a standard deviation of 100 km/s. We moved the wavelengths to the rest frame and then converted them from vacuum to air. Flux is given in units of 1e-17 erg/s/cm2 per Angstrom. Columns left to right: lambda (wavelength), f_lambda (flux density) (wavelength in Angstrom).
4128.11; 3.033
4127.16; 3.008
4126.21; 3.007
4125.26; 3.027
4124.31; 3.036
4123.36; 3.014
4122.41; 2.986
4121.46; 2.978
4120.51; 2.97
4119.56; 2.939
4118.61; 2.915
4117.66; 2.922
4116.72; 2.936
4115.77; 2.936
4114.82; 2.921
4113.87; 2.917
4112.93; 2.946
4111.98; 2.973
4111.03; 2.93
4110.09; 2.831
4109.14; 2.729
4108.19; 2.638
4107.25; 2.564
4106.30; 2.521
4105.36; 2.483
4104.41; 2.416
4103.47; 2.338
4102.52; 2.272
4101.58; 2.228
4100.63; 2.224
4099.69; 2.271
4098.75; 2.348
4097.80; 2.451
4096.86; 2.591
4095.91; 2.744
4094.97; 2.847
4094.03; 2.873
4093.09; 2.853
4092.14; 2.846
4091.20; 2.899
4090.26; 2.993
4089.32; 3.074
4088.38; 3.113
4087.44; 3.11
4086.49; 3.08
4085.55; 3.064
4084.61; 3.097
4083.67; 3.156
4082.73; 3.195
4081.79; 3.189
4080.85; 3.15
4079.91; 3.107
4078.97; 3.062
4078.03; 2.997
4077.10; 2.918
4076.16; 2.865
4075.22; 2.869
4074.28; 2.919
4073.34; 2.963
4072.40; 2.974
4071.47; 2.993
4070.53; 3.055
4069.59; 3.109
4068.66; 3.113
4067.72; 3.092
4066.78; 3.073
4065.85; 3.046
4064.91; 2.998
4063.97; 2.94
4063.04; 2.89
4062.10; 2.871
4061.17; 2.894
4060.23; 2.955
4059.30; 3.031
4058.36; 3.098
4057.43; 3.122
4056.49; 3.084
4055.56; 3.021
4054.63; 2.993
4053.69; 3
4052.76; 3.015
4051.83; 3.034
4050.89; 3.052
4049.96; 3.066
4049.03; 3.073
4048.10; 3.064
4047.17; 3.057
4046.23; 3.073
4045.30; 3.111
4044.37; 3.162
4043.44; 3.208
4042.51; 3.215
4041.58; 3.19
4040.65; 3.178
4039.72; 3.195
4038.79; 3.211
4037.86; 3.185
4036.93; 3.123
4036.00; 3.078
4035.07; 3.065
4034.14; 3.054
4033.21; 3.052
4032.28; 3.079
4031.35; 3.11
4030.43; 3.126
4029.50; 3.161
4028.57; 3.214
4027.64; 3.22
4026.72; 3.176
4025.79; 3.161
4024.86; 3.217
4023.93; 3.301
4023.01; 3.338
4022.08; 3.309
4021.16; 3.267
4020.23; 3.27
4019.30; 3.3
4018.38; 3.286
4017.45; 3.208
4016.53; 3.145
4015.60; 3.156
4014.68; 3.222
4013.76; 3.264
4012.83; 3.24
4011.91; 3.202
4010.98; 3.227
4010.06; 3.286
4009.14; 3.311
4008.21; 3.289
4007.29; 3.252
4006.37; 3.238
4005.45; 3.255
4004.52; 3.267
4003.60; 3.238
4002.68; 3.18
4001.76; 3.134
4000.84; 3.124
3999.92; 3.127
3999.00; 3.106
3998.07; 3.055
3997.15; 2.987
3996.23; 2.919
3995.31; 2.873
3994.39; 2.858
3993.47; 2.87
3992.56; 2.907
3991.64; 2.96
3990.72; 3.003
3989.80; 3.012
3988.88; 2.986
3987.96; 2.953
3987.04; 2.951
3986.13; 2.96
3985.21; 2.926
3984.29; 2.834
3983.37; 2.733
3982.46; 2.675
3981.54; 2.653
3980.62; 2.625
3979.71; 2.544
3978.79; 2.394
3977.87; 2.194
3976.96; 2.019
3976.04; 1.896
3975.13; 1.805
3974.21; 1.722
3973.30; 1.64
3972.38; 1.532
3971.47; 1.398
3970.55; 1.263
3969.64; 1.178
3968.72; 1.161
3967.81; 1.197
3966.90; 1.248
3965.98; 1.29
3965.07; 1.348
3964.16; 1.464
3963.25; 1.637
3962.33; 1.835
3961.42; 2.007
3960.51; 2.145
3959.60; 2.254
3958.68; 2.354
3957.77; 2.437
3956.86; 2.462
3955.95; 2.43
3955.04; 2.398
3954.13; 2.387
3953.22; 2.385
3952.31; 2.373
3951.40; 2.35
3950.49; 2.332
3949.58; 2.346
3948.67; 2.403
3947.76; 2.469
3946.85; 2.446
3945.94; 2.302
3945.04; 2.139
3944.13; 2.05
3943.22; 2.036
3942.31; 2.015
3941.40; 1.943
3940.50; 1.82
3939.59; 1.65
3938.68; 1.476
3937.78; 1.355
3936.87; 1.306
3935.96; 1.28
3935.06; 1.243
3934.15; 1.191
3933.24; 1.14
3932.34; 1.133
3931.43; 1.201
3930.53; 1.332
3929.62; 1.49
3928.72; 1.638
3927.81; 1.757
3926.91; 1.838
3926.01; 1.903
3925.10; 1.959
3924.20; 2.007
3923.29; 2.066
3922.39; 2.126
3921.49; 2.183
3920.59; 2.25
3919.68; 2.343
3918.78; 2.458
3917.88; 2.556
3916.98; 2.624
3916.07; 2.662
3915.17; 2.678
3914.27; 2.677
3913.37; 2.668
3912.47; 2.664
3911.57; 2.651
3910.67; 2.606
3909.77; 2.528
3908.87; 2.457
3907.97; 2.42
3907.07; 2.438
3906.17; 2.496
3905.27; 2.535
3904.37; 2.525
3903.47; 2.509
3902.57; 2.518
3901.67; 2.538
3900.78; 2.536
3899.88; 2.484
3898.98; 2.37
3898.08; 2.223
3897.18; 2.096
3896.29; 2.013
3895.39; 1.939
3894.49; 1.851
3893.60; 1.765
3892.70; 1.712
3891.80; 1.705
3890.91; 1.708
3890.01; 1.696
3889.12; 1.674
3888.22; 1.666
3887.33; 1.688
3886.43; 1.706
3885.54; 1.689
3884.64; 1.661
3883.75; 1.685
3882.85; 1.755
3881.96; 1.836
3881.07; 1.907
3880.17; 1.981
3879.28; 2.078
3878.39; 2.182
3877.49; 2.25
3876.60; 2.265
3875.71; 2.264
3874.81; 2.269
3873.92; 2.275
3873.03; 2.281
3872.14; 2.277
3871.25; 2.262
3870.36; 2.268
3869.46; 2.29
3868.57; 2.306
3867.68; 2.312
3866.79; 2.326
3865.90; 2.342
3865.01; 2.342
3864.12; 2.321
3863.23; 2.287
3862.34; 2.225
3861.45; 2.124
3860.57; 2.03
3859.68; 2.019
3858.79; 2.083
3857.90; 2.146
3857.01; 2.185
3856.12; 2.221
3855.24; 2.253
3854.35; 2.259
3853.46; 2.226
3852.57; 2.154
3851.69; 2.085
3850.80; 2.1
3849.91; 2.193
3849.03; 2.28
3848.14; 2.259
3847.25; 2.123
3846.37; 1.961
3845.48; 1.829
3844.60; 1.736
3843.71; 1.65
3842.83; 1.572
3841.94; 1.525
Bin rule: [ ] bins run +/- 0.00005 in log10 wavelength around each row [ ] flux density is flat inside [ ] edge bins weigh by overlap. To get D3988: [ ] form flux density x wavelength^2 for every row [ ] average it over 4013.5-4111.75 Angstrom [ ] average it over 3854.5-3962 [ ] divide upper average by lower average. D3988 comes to 1.5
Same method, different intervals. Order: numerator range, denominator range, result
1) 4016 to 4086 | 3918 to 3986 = 1.67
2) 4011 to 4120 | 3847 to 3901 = 1.58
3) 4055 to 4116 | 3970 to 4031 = 1.03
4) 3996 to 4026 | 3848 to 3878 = 1.55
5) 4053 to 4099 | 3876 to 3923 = 1.48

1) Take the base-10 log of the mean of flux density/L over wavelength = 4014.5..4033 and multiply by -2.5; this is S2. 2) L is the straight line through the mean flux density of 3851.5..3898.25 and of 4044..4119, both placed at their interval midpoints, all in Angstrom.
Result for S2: -0.20 mag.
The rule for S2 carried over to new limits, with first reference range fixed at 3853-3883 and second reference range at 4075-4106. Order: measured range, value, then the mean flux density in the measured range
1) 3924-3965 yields 0.25 mag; 1.91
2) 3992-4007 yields -0.20 mag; 3.07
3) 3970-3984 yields 0.20 mag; 2.08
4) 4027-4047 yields -0.18 mag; 3.14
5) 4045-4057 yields -0.13 mag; 3.05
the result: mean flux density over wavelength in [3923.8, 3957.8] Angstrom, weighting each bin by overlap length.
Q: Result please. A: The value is 1.9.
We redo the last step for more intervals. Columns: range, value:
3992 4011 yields 3.12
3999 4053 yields 3.18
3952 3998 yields 2.27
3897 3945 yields 2.09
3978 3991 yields 2.78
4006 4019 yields 3.24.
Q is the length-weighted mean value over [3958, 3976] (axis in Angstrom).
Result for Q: 1.62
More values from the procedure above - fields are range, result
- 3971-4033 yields 2.93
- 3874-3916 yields 2.17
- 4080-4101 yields 2.88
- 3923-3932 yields 1.7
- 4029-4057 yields 3.1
